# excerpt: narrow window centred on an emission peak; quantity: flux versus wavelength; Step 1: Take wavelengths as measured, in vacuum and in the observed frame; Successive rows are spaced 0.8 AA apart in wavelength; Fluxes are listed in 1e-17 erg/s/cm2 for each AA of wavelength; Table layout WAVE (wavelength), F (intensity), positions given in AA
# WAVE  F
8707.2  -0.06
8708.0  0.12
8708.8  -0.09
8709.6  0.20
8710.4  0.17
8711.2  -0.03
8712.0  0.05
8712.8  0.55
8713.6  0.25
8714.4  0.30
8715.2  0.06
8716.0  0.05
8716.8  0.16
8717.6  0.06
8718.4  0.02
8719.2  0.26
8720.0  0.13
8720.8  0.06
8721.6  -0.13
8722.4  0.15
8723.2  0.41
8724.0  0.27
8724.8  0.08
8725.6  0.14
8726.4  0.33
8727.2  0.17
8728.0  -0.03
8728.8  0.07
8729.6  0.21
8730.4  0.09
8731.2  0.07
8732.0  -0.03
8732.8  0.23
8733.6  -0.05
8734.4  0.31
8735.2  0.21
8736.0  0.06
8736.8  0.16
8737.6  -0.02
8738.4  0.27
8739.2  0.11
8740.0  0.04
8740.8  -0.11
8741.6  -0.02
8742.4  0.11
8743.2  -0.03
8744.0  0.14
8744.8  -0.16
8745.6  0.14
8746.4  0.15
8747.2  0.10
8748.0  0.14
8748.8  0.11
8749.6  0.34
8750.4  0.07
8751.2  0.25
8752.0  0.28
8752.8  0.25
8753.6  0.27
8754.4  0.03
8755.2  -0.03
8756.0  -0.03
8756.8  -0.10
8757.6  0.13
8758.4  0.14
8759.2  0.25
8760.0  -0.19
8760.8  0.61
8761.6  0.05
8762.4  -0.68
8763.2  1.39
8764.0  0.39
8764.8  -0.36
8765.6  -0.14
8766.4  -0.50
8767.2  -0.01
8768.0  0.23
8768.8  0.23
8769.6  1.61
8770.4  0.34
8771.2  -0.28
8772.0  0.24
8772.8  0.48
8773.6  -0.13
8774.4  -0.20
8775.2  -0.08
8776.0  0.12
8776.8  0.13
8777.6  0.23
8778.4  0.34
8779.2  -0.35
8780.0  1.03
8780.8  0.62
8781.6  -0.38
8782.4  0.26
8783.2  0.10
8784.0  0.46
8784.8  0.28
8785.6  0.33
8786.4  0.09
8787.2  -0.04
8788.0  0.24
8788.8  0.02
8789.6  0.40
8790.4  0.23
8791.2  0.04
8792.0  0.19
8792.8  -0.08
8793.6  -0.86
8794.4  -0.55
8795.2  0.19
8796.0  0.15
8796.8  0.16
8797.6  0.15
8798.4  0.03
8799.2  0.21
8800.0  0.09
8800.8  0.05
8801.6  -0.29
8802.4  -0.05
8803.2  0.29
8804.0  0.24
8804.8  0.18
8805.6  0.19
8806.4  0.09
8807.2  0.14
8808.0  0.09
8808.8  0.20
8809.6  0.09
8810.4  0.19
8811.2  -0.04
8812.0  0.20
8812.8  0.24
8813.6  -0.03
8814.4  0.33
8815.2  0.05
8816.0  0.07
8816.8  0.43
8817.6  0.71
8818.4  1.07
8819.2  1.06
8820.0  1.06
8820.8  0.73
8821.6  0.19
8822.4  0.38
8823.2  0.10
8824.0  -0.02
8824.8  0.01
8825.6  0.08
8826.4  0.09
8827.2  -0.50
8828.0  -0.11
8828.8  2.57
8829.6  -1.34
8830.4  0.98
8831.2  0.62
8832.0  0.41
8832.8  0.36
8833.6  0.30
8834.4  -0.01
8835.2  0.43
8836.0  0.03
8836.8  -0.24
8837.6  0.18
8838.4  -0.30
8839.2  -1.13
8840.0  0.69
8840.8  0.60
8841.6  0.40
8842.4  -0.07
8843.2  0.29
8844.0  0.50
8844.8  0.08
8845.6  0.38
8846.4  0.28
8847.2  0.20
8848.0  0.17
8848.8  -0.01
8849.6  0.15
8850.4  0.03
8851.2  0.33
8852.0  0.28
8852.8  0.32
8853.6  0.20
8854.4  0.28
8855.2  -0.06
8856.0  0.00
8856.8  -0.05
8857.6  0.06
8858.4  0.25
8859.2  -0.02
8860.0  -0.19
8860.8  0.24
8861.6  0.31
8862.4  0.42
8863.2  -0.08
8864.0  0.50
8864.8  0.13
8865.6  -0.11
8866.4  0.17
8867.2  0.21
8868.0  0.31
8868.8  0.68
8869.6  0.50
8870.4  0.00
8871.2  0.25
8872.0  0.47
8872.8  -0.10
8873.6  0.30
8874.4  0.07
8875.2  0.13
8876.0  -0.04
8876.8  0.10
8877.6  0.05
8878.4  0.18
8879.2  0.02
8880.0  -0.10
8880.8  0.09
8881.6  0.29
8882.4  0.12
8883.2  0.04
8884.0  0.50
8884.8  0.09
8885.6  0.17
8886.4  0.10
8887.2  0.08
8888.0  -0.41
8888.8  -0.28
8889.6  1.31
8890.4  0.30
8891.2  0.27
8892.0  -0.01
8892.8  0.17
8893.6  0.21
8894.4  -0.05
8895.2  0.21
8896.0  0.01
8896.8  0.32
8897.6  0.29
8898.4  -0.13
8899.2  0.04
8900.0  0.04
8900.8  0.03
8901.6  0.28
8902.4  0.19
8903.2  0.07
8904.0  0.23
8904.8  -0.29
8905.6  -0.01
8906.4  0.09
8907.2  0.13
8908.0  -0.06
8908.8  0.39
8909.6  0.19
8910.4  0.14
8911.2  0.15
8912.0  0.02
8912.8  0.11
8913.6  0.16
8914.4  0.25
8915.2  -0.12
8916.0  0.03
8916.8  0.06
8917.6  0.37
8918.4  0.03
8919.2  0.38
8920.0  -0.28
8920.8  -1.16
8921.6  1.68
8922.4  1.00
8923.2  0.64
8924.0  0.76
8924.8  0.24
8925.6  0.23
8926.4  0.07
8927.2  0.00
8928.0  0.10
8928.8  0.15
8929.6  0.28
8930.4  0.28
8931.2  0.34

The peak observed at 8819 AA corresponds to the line H-beta 4861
